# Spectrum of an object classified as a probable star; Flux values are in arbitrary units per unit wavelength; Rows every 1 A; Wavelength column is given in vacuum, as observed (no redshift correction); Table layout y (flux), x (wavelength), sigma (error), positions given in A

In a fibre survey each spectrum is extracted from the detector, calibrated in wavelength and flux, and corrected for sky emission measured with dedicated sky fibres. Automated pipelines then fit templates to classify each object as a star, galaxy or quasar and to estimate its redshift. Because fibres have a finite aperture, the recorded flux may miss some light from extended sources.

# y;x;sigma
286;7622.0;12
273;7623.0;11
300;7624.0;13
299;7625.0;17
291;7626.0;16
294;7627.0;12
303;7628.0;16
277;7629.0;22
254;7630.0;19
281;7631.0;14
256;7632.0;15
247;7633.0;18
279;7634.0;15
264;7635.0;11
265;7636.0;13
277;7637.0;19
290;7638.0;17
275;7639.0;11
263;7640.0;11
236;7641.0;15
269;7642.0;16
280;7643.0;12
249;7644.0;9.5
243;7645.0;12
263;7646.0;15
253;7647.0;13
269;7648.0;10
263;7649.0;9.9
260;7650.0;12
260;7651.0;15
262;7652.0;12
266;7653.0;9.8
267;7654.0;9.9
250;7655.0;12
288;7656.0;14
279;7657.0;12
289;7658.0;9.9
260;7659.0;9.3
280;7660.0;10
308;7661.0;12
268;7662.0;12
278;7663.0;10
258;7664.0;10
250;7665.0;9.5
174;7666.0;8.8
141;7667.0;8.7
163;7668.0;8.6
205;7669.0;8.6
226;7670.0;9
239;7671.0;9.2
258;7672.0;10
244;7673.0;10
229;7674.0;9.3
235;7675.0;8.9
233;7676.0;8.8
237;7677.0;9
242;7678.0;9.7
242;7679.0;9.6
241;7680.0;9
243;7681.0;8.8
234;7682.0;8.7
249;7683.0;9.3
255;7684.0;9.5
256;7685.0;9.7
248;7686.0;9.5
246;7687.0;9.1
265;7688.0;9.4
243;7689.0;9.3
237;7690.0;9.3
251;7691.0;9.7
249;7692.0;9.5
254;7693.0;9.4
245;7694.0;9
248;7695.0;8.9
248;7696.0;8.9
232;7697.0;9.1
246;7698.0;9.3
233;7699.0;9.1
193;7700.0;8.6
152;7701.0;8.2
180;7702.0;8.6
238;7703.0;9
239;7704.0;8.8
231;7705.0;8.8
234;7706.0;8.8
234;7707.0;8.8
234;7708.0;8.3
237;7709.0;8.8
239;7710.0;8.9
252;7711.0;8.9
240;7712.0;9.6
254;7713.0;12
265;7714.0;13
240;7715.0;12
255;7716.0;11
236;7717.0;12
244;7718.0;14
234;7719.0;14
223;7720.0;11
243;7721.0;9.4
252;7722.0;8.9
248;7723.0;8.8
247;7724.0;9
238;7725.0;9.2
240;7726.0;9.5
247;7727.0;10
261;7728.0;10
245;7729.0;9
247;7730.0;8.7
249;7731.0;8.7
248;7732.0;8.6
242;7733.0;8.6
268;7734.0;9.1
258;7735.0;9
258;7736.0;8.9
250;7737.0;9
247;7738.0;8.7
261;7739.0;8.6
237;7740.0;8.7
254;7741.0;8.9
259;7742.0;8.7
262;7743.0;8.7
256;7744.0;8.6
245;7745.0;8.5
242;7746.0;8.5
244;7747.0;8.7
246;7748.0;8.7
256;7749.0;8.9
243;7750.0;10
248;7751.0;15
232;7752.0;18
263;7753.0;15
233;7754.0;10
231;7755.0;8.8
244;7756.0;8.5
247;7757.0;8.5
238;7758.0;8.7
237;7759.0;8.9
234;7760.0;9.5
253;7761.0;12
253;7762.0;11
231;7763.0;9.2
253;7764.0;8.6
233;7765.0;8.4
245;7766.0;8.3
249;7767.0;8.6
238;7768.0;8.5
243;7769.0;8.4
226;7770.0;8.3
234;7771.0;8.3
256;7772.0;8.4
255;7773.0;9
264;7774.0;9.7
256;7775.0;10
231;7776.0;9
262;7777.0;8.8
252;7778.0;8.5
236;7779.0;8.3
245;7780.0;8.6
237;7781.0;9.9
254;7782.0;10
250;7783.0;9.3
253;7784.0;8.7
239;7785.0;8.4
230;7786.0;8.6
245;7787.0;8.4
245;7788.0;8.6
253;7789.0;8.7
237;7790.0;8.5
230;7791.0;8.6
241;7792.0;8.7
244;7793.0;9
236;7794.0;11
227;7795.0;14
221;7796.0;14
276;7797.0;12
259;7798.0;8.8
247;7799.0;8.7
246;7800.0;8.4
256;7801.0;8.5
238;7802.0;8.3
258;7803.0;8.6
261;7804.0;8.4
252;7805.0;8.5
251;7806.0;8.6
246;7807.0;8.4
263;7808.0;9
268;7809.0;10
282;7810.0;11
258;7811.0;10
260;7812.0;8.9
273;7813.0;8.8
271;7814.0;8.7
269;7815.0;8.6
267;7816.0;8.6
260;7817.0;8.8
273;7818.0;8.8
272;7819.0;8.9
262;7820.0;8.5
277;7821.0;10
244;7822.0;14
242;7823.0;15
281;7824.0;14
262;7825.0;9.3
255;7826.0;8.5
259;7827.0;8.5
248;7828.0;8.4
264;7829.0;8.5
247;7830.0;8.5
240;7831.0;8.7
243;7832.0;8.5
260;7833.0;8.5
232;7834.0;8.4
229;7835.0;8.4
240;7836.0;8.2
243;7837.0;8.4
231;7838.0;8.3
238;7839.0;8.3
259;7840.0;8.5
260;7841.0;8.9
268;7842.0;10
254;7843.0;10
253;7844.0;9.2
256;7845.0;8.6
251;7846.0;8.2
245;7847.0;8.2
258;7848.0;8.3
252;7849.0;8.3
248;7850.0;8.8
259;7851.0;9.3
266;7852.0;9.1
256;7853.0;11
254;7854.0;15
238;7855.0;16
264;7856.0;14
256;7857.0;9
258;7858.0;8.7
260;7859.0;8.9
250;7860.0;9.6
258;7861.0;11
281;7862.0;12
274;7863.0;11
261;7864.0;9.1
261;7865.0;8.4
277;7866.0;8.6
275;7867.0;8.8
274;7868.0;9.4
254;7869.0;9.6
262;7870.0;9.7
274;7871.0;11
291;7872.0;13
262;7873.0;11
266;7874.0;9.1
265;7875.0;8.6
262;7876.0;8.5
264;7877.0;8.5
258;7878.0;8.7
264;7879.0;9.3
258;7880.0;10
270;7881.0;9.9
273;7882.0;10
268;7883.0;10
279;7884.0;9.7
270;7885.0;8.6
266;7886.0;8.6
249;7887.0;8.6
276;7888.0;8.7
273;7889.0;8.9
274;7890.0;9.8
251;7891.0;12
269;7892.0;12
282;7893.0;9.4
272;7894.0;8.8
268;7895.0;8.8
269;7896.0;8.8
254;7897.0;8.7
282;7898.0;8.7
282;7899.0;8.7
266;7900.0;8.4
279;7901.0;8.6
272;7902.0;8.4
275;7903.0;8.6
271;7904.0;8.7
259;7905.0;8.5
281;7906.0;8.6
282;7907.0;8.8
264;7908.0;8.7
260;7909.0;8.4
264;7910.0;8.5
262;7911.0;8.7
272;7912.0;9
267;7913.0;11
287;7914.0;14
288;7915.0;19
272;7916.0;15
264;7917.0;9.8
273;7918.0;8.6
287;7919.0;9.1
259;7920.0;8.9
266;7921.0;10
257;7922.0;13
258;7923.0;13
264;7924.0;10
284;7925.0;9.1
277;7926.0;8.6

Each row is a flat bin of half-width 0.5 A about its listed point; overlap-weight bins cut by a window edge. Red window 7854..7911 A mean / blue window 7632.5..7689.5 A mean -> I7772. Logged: 1.1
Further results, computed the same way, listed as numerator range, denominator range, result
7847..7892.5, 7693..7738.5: 1.10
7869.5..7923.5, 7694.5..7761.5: 1.11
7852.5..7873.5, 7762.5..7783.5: 1.08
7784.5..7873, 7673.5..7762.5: 1.05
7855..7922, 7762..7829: 1.07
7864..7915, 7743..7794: 1.10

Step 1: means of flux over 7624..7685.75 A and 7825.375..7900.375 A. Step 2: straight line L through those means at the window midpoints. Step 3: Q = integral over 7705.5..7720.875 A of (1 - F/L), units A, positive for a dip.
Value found 0.95 A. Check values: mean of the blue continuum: 256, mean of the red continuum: 260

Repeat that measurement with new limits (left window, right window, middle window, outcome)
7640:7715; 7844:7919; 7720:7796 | 2.20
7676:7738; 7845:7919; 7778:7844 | 1.16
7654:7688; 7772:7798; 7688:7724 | 1.11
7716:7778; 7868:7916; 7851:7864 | 0.21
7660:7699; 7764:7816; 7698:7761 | 0.67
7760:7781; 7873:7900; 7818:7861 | 0.85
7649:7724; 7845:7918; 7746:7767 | 0.63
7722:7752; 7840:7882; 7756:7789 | 1.09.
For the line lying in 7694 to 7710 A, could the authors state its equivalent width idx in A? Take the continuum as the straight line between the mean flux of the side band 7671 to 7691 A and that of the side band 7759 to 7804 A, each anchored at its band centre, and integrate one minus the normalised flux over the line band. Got 1.2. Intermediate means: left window 244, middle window 226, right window 245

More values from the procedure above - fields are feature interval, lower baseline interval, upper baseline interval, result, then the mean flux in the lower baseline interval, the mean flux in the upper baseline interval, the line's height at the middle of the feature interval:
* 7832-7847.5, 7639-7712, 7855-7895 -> 0.9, 244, 266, 262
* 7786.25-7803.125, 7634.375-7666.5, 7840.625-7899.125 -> 1.3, 264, 264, 264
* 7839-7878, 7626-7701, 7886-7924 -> 0.8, 252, 270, 266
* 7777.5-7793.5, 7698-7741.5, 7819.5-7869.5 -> 0.3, 240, 256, 248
